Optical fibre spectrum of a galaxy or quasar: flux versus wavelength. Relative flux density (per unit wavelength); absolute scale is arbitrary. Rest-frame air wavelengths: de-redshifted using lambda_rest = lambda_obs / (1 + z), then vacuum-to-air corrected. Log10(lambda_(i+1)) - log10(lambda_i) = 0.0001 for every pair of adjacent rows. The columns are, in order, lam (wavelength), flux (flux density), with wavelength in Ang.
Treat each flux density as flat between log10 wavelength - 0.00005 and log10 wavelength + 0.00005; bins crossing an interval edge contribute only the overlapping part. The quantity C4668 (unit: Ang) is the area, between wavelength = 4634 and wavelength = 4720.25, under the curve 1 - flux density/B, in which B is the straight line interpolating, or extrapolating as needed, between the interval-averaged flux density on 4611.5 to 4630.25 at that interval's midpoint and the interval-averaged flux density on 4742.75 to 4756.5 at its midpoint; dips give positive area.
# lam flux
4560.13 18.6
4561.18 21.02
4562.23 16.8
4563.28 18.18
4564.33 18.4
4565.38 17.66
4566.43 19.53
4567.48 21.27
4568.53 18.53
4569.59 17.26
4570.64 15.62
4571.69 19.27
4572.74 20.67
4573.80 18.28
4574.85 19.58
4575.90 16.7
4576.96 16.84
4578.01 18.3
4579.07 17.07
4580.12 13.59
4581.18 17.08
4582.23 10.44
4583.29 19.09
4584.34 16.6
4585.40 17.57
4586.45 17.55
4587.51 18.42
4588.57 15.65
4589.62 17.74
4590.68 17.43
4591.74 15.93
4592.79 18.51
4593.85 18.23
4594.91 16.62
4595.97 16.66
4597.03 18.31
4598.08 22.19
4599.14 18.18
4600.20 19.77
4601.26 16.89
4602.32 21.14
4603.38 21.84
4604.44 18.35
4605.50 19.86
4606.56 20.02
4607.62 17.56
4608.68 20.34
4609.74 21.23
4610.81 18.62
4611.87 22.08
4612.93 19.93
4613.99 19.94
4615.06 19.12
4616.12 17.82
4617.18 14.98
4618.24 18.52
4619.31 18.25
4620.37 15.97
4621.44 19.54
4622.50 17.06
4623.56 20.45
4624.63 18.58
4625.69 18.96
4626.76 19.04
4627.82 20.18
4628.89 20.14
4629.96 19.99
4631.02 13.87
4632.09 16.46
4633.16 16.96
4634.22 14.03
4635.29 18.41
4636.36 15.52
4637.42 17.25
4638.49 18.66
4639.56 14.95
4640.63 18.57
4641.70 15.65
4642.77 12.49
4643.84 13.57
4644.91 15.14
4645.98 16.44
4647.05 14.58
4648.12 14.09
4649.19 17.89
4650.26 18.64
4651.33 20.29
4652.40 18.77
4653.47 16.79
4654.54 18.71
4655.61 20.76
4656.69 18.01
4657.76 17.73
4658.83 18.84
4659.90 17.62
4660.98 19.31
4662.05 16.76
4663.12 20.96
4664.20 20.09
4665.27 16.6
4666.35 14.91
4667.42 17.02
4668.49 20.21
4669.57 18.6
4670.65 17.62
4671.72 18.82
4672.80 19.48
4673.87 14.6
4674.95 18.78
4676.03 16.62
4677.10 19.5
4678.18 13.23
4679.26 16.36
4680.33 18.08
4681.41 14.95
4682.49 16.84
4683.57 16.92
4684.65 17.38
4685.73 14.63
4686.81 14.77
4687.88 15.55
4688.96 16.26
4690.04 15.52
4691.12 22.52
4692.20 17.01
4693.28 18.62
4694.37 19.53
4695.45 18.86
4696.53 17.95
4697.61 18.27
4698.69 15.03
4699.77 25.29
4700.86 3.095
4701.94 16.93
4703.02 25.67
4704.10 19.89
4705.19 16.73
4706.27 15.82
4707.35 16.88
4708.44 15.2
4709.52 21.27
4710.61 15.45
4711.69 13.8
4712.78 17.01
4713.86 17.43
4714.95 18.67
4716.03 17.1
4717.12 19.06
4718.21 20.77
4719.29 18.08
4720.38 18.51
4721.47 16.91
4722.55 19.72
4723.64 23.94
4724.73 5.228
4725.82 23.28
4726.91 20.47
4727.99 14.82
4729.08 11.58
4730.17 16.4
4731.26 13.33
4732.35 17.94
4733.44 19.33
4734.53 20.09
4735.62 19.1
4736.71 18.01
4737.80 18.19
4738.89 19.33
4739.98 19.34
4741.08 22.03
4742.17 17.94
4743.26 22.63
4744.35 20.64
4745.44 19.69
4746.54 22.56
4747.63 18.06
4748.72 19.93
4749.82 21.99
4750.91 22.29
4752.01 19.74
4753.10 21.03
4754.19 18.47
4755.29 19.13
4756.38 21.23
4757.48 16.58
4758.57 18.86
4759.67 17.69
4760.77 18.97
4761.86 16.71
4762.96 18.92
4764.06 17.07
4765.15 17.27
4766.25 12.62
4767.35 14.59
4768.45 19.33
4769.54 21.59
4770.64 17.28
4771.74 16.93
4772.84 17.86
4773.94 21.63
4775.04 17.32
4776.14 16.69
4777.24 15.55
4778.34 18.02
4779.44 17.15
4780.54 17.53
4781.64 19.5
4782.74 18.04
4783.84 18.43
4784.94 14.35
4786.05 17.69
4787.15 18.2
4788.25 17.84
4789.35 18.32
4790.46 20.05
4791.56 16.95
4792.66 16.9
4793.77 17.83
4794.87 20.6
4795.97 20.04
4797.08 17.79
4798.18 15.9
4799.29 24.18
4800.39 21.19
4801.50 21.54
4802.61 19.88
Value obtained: 10.0 Ang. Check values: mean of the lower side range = 18.9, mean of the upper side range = 20.5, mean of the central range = 17.3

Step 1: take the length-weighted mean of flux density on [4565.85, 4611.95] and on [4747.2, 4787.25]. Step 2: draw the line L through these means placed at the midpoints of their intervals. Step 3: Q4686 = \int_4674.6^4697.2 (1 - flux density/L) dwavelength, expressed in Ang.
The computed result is 1.3 Ang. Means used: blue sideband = 18.2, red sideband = 18.2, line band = 17.1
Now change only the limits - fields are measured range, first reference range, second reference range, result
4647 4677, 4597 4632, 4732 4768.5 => 1.6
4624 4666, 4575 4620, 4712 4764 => 1.9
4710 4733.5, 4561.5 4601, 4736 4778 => 1.8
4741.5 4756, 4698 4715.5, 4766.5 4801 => -2.1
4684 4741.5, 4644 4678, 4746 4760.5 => 4.0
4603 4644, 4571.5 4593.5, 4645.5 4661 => -1.2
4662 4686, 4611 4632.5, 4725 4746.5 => 1.5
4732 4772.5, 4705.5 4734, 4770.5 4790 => -3.5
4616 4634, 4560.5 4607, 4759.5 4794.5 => 0.0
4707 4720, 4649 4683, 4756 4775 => 0.2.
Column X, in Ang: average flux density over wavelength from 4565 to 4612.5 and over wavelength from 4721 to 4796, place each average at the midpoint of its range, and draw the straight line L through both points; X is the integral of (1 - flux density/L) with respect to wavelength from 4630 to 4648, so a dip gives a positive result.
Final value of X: 2.4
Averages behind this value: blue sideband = 18.2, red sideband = 18.3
